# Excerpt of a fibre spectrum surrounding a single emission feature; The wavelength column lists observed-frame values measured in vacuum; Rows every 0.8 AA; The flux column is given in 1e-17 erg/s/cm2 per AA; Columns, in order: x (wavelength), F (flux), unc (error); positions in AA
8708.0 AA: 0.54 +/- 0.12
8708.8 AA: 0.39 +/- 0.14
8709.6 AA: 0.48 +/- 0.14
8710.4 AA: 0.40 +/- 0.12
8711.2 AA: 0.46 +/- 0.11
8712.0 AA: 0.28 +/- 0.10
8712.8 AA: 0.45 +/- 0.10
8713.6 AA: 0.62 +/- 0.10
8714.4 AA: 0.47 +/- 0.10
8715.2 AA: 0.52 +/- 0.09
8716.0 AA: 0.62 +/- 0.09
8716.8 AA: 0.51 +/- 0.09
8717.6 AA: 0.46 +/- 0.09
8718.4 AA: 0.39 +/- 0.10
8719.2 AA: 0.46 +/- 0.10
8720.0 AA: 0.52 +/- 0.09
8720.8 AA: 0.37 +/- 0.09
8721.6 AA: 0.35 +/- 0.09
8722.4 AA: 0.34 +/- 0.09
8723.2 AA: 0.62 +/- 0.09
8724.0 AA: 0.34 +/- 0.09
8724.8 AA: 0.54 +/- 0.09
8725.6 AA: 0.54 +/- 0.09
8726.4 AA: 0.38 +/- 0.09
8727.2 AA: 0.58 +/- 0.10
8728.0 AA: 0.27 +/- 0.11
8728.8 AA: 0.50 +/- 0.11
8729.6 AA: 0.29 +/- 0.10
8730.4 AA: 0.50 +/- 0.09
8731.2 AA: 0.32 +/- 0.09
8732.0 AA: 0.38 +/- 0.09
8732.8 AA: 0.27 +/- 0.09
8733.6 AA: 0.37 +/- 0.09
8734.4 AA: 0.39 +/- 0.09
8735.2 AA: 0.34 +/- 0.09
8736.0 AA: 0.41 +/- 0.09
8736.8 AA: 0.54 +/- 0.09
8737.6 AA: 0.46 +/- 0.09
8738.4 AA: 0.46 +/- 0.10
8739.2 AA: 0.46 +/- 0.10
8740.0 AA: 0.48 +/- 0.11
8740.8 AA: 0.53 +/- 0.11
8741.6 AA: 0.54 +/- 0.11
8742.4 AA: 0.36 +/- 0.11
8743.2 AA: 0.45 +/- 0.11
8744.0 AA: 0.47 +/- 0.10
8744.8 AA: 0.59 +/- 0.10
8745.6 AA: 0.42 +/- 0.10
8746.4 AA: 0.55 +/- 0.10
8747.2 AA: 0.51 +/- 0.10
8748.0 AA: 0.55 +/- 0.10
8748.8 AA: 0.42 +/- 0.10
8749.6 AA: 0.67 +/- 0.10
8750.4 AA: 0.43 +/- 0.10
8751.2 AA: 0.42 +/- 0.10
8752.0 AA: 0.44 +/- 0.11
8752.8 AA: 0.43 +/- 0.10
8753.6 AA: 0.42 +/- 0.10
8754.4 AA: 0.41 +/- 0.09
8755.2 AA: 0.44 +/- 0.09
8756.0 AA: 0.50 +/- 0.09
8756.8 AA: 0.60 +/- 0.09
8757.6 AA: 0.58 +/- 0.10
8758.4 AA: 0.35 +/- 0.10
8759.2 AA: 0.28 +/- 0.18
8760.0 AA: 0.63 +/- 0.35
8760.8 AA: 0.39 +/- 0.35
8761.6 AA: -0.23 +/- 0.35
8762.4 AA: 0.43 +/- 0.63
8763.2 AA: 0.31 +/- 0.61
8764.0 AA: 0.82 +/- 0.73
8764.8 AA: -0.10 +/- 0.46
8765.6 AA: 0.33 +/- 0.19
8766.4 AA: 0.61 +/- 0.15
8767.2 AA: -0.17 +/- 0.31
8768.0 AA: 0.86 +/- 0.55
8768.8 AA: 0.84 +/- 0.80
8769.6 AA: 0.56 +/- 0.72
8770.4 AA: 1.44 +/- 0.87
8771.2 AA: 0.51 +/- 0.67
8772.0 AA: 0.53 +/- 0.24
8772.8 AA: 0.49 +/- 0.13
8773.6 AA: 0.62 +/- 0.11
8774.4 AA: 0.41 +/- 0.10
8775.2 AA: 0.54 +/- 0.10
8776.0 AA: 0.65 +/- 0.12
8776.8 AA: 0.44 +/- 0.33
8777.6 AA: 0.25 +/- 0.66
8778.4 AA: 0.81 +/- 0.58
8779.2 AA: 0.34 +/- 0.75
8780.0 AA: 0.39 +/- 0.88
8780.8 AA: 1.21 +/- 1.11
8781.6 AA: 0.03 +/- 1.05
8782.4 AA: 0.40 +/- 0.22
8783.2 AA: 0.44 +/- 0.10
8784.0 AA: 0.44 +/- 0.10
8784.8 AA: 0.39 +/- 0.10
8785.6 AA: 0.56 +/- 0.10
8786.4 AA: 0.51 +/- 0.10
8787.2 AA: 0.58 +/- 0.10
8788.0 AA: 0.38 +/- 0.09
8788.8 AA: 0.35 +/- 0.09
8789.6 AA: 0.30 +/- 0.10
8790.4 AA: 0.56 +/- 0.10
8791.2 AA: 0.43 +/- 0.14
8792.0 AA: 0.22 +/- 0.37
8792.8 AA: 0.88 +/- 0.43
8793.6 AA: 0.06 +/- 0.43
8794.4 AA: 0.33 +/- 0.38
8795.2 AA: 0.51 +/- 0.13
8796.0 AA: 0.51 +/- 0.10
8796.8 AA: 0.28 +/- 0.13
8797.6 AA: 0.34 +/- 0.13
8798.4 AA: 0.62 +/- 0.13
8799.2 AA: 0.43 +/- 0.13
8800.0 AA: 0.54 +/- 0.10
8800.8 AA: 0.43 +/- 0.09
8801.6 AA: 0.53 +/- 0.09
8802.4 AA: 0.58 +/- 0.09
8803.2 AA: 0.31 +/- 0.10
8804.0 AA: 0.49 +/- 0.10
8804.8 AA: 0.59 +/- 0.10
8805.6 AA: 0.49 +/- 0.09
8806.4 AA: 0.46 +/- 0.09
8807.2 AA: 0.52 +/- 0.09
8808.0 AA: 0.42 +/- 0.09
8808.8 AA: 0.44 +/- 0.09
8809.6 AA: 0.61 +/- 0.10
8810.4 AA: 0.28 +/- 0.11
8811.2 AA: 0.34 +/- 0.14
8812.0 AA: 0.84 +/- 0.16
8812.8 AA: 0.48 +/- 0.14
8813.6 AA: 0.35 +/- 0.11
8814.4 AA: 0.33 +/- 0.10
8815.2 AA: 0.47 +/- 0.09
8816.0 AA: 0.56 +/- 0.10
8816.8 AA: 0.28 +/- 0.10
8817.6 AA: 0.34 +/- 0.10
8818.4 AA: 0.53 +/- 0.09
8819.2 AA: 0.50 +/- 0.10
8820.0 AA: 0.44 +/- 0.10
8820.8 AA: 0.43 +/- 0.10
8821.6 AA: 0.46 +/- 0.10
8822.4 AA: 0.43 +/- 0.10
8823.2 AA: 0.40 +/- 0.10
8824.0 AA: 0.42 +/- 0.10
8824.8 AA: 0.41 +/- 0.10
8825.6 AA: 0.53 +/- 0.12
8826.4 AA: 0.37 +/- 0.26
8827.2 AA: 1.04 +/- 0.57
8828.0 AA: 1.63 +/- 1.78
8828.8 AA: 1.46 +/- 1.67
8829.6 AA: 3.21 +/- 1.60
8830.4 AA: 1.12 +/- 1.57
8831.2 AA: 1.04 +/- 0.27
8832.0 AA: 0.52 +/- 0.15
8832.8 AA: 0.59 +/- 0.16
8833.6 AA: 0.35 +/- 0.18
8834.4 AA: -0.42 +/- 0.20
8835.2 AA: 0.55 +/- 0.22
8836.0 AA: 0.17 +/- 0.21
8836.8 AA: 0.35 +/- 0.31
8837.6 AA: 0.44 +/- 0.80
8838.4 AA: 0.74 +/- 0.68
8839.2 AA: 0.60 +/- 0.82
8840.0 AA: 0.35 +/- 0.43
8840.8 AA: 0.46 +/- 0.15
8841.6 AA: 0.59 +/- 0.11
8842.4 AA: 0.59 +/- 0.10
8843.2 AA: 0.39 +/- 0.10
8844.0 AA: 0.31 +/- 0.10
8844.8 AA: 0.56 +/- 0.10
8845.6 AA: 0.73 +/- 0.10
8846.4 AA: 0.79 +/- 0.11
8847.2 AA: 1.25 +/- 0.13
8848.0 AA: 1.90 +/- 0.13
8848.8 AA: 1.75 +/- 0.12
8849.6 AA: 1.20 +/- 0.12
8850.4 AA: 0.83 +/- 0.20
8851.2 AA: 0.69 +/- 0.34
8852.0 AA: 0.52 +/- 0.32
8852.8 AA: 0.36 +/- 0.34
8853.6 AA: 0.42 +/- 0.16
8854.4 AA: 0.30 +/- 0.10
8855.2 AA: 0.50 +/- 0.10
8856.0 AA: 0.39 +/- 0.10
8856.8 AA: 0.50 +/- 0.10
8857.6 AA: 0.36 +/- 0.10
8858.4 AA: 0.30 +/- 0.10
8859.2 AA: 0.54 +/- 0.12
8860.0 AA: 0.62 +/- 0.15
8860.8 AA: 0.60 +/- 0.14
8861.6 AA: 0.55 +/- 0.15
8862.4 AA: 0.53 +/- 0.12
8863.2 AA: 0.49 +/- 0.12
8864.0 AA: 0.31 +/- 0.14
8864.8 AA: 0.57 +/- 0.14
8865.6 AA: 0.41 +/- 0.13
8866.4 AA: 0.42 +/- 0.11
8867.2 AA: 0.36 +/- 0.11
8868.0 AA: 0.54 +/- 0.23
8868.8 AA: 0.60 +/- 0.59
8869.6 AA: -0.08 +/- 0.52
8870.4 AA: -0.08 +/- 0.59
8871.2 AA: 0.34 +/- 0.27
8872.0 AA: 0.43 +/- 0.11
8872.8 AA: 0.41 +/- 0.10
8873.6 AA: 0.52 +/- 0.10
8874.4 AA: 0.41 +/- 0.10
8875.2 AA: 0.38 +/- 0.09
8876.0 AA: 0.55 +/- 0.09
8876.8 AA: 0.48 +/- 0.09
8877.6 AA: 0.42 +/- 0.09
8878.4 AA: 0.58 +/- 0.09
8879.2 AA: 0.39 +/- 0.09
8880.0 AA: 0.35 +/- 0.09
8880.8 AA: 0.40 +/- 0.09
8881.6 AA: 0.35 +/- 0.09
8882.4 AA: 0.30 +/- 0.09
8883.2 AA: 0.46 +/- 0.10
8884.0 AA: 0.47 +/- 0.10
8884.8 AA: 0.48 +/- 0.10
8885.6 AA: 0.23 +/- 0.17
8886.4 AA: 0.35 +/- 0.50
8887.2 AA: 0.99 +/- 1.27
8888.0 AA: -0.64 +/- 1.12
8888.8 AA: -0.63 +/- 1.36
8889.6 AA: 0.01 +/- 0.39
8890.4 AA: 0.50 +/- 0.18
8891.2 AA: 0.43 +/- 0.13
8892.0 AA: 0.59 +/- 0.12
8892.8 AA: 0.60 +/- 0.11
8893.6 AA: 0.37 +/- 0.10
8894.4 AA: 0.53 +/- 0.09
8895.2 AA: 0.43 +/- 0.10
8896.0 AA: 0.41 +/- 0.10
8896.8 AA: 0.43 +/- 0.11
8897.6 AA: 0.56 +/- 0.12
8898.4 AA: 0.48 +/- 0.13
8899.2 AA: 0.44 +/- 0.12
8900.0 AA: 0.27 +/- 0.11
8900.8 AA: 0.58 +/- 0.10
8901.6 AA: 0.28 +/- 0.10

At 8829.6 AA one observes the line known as [S II]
